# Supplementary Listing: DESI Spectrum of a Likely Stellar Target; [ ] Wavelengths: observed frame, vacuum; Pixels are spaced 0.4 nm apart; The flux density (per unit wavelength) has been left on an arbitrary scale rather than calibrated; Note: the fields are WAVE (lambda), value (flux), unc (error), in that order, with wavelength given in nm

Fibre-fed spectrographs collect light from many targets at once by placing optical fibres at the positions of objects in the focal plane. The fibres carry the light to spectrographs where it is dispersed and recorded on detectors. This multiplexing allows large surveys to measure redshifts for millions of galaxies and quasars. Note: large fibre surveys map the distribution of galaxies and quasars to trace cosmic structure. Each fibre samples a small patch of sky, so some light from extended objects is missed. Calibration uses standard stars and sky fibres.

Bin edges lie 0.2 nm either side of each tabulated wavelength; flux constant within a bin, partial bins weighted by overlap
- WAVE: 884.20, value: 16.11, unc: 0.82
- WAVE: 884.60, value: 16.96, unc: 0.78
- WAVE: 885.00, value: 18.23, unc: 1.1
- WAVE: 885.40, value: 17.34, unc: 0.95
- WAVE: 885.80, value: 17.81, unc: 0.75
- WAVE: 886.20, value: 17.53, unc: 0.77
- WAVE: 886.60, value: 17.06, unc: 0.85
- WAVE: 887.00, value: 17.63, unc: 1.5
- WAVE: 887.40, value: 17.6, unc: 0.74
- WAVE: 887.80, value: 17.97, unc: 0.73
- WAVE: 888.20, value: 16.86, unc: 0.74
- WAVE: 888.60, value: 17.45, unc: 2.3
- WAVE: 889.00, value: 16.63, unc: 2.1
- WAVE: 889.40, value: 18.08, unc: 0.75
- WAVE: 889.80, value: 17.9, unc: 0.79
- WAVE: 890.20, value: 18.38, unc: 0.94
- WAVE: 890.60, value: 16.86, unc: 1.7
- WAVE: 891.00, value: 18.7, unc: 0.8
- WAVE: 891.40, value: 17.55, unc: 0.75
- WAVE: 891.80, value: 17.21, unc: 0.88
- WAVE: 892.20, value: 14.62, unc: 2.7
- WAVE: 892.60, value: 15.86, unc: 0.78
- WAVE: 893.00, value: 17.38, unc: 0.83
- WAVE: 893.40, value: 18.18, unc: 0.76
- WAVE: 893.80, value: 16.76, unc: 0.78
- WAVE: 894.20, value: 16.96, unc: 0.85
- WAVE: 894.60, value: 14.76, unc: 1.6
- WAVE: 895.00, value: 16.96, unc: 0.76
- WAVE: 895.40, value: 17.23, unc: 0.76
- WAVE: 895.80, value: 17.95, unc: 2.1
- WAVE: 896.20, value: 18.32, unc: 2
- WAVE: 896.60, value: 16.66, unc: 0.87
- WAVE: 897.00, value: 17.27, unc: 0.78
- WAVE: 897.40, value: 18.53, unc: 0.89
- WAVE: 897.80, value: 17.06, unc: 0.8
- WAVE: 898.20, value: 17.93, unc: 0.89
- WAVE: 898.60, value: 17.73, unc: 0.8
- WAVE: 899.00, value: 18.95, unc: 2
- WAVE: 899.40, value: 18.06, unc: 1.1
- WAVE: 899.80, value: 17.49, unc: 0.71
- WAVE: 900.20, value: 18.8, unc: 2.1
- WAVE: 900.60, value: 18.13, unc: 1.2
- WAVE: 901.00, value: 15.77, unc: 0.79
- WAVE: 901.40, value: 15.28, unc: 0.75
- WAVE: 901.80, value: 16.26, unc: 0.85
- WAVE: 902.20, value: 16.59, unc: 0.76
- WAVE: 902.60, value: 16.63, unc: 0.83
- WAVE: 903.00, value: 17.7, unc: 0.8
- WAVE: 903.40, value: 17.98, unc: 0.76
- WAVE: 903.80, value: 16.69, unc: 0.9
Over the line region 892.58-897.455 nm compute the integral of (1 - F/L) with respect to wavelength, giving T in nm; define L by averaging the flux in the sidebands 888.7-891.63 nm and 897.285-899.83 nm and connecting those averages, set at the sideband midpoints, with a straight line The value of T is 0.20 nm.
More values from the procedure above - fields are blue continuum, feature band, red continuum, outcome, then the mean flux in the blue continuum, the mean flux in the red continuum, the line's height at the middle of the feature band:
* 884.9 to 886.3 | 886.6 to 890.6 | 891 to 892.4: -0.07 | 17.7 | 16.8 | 17.3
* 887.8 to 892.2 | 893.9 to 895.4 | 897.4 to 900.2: 0.11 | 17.4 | 18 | 17.7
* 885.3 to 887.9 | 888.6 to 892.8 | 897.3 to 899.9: 0.12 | 17.6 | 18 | 17.7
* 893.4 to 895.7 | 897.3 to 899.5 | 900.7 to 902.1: -0.23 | 16.7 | 16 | 16.3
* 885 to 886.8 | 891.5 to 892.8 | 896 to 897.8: 0.12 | 17.5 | 17.6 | 17.6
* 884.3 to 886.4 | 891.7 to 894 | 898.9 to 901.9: 0.10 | 17.5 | 17.3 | 17.4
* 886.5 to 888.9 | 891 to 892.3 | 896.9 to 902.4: 0.03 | 17.4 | 17.4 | 17.4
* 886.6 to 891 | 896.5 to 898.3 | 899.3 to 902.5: -0.04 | 17.6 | 17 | 17.2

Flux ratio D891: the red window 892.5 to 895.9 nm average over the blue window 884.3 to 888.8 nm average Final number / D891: 0.97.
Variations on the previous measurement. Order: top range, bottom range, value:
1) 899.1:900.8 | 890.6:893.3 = 1.07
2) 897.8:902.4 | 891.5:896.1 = 1.03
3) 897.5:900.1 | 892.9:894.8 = 1.07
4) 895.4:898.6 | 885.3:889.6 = 1.01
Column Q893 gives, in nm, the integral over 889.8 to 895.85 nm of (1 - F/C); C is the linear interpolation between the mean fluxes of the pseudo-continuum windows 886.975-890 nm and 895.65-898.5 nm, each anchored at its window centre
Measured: 0.19 nm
